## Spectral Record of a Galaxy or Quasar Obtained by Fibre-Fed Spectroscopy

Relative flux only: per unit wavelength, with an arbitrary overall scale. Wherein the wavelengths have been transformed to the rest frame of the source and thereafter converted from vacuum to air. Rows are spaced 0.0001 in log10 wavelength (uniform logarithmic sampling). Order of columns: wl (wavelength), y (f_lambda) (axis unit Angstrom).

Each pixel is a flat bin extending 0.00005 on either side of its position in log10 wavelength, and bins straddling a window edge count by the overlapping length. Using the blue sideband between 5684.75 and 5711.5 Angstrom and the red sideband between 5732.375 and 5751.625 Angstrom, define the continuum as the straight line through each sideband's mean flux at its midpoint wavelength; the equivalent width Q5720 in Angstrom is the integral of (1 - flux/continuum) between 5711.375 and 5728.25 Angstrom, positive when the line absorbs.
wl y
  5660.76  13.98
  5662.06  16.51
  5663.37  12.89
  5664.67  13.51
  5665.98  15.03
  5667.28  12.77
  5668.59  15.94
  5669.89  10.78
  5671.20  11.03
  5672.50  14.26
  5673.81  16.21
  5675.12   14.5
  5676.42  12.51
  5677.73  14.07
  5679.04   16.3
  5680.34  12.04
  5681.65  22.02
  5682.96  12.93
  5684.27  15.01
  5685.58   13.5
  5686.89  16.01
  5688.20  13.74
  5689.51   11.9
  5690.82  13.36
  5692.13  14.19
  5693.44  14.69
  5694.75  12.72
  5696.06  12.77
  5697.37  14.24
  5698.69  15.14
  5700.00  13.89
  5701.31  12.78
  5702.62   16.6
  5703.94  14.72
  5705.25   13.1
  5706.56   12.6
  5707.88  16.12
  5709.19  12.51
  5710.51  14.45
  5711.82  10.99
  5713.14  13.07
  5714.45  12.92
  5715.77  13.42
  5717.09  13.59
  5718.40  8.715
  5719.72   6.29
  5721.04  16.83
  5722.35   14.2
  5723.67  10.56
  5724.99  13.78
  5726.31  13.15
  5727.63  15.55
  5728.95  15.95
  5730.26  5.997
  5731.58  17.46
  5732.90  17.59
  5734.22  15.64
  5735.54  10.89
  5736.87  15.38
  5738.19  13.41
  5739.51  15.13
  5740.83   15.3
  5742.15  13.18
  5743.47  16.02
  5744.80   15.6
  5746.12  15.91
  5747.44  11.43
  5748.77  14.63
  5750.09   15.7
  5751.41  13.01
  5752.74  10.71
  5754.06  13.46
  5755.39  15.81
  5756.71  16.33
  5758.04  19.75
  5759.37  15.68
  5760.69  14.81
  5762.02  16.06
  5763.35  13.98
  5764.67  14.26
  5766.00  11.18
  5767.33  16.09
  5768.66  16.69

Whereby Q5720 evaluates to 2.02 Angstrom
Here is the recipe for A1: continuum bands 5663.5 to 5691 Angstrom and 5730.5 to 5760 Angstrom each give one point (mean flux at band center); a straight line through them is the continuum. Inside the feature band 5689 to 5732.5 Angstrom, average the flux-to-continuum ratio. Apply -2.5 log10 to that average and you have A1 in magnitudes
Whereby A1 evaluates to 0.090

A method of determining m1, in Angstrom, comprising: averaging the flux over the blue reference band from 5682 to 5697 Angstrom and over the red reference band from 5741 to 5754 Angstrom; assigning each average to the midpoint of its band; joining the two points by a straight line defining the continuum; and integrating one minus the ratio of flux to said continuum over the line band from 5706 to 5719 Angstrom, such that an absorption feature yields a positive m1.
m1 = 1.02 Angstrom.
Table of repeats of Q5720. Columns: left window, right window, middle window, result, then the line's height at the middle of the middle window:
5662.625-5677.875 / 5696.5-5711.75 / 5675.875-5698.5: -0.7 Angstrom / 13.8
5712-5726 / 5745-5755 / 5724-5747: -2.3 Angstrom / 13.1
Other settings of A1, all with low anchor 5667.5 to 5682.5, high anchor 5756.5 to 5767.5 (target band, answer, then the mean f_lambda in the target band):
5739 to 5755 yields 0.07 mag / 14.2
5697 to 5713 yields 0.06 mag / 13.9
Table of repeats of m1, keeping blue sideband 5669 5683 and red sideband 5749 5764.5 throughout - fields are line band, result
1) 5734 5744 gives 0.4 Angstrom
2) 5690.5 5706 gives 0.5 Angstrom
